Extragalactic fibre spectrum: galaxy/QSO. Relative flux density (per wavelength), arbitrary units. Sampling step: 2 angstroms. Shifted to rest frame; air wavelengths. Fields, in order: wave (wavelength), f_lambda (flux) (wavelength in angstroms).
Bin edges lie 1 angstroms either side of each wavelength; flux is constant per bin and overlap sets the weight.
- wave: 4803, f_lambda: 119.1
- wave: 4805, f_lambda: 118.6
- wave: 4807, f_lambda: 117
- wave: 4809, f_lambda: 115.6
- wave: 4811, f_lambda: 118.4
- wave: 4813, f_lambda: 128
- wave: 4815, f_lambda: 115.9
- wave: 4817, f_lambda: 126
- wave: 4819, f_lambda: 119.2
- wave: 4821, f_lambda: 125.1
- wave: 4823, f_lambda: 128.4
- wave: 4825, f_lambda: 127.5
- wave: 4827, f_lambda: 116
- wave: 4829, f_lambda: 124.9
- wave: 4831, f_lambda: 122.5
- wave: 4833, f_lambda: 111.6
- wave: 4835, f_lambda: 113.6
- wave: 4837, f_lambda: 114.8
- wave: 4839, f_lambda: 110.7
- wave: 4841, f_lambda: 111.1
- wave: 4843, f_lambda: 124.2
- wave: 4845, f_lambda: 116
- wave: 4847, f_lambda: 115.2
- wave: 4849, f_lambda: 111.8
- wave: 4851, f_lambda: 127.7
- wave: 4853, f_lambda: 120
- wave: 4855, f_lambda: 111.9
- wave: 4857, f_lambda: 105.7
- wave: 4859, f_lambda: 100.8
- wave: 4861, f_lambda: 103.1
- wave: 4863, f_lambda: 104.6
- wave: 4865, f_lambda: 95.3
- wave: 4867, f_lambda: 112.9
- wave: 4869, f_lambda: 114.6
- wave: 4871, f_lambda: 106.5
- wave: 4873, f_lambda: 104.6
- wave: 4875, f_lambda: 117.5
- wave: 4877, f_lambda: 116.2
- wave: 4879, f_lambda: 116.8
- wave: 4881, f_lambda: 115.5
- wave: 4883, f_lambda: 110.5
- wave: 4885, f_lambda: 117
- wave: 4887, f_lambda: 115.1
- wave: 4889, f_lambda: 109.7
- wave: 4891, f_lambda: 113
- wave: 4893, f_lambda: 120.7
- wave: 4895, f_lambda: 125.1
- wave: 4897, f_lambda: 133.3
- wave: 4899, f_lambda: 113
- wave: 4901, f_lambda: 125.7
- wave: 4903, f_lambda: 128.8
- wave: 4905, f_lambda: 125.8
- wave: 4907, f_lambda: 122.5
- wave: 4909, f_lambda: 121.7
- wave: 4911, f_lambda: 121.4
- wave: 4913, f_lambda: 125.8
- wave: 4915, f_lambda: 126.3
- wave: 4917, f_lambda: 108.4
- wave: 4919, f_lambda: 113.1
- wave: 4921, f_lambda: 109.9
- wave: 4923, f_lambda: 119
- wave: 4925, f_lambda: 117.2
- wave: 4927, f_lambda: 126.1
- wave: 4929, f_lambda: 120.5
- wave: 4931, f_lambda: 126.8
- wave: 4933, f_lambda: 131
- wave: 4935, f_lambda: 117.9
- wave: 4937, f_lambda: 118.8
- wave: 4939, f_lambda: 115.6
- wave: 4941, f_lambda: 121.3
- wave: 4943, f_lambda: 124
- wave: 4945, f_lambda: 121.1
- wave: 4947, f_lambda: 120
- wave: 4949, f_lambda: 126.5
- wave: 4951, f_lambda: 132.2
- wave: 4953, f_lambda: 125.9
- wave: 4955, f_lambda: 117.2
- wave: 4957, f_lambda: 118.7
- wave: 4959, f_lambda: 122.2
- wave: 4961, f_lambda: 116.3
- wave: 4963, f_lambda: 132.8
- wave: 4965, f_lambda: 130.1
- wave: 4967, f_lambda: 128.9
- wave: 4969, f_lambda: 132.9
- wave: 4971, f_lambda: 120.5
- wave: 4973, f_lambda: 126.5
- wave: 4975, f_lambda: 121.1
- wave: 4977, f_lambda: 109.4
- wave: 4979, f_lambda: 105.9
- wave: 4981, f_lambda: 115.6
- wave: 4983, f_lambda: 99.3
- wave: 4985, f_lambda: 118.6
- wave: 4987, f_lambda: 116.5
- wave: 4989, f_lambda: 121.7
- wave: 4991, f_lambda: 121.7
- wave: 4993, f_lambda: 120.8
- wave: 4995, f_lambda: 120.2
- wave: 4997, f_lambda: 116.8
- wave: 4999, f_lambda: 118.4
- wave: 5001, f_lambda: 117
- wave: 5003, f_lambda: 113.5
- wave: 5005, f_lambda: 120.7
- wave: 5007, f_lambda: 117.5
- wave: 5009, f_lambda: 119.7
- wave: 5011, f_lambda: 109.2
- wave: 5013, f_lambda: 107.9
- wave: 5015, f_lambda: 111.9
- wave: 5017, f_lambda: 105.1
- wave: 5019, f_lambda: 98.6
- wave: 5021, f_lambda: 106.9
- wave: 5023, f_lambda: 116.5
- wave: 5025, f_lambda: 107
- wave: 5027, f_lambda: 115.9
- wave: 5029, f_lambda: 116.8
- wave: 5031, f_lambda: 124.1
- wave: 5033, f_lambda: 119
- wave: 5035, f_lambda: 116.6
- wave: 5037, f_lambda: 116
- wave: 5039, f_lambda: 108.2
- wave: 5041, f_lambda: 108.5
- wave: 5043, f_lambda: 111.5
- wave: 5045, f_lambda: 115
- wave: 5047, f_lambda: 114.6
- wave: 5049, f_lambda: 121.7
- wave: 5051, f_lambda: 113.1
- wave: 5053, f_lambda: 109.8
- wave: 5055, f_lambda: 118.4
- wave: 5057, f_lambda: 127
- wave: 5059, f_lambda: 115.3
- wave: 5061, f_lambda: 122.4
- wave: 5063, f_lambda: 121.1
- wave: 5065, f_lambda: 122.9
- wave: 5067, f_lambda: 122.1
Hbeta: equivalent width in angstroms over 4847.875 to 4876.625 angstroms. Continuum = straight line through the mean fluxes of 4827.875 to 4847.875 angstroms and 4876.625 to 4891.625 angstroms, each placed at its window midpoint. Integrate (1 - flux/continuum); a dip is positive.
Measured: 1.3 angstroms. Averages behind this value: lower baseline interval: 116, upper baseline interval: 114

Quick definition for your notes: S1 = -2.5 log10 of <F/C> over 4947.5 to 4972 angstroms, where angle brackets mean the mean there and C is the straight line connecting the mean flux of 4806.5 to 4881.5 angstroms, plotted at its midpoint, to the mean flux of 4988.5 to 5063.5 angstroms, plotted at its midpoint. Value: -0.09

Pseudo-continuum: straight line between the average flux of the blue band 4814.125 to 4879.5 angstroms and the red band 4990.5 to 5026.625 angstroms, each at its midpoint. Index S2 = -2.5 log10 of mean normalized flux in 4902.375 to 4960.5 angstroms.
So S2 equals -0.07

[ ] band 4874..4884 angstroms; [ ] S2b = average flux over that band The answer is 115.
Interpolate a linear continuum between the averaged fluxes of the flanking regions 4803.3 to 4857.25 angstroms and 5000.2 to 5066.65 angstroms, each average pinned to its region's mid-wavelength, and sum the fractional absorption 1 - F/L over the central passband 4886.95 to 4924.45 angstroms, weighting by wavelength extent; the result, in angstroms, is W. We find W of -0.9 angstroms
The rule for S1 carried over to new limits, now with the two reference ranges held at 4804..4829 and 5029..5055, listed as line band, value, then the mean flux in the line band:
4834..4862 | 0.067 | 113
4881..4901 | 0.014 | 118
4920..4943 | -0.021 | 121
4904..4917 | -0.035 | 123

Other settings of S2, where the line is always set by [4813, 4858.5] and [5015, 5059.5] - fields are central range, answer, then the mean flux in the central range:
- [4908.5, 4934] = -0.038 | 121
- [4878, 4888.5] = 0.023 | 115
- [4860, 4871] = 0.111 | 106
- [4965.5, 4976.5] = -0.092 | 125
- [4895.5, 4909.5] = -0.070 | 125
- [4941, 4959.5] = -0.066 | 123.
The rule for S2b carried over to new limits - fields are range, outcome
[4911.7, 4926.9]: 118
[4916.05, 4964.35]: 121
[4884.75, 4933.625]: 121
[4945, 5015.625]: 119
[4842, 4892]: 112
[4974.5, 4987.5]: 112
